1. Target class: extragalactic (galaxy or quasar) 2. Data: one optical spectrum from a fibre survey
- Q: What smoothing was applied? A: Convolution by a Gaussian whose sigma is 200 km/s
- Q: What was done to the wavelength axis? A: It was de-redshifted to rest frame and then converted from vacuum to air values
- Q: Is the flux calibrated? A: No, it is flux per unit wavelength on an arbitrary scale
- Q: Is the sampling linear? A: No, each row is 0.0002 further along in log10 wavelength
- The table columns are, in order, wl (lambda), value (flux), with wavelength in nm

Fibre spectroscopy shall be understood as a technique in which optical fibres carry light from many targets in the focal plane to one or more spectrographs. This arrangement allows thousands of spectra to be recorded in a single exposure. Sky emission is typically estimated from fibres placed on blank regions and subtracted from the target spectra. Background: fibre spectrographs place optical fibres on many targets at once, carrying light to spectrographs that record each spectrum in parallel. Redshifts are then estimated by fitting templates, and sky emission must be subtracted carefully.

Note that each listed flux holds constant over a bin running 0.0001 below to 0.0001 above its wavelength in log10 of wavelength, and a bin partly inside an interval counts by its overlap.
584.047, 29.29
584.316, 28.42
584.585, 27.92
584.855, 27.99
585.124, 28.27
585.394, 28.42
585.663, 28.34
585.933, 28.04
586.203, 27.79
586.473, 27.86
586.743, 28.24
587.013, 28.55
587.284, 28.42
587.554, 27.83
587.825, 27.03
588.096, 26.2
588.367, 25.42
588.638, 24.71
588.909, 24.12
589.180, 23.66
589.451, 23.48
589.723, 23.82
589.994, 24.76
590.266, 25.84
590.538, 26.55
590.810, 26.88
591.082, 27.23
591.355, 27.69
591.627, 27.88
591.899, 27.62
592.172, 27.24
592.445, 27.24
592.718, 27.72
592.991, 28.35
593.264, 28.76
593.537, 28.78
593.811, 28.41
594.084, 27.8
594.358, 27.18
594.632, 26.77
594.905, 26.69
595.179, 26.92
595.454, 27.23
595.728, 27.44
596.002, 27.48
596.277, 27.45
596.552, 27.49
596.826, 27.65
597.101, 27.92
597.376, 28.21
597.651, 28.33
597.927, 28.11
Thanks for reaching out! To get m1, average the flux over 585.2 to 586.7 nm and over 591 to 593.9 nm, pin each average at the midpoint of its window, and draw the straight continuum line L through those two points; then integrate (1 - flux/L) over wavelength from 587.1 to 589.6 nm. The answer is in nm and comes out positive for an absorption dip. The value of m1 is 0.21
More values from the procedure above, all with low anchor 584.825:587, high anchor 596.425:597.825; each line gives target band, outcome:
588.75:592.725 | 0.284 nm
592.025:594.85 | 0.022 nm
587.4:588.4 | 0.048 nm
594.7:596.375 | 0.047 nm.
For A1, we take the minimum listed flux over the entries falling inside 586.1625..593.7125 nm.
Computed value 23.48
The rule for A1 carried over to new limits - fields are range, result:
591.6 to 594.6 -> 27.18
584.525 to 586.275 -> 27.79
